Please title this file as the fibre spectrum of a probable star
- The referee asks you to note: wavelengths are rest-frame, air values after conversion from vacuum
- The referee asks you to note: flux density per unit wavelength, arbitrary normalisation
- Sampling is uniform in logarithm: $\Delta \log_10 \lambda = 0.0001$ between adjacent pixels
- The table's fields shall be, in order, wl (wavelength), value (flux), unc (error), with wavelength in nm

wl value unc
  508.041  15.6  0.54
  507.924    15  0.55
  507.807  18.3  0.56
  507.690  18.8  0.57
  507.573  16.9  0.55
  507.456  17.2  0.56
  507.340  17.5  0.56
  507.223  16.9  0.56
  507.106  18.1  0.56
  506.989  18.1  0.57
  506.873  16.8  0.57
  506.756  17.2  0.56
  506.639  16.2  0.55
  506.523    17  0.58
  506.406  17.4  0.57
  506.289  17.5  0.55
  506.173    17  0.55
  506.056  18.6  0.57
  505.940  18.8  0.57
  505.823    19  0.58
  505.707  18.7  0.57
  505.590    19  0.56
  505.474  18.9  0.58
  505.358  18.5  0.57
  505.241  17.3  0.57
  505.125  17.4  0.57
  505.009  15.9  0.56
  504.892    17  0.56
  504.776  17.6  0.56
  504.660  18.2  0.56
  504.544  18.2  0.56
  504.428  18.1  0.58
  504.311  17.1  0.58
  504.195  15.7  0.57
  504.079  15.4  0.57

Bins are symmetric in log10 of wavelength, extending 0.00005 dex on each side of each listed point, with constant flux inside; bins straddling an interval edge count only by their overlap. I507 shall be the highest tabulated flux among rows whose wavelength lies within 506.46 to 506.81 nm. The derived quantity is 17.2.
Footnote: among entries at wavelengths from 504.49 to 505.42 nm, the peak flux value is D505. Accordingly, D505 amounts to 18.5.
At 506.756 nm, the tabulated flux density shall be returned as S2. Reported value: 17.2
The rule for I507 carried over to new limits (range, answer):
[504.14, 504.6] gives 18.2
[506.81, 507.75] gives 18.8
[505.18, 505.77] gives 19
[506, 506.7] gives 18.6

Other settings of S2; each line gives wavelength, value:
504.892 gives 17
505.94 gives 18.8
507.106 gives 18.1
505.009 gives 15.9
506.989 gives 18.1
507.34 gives 17.5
